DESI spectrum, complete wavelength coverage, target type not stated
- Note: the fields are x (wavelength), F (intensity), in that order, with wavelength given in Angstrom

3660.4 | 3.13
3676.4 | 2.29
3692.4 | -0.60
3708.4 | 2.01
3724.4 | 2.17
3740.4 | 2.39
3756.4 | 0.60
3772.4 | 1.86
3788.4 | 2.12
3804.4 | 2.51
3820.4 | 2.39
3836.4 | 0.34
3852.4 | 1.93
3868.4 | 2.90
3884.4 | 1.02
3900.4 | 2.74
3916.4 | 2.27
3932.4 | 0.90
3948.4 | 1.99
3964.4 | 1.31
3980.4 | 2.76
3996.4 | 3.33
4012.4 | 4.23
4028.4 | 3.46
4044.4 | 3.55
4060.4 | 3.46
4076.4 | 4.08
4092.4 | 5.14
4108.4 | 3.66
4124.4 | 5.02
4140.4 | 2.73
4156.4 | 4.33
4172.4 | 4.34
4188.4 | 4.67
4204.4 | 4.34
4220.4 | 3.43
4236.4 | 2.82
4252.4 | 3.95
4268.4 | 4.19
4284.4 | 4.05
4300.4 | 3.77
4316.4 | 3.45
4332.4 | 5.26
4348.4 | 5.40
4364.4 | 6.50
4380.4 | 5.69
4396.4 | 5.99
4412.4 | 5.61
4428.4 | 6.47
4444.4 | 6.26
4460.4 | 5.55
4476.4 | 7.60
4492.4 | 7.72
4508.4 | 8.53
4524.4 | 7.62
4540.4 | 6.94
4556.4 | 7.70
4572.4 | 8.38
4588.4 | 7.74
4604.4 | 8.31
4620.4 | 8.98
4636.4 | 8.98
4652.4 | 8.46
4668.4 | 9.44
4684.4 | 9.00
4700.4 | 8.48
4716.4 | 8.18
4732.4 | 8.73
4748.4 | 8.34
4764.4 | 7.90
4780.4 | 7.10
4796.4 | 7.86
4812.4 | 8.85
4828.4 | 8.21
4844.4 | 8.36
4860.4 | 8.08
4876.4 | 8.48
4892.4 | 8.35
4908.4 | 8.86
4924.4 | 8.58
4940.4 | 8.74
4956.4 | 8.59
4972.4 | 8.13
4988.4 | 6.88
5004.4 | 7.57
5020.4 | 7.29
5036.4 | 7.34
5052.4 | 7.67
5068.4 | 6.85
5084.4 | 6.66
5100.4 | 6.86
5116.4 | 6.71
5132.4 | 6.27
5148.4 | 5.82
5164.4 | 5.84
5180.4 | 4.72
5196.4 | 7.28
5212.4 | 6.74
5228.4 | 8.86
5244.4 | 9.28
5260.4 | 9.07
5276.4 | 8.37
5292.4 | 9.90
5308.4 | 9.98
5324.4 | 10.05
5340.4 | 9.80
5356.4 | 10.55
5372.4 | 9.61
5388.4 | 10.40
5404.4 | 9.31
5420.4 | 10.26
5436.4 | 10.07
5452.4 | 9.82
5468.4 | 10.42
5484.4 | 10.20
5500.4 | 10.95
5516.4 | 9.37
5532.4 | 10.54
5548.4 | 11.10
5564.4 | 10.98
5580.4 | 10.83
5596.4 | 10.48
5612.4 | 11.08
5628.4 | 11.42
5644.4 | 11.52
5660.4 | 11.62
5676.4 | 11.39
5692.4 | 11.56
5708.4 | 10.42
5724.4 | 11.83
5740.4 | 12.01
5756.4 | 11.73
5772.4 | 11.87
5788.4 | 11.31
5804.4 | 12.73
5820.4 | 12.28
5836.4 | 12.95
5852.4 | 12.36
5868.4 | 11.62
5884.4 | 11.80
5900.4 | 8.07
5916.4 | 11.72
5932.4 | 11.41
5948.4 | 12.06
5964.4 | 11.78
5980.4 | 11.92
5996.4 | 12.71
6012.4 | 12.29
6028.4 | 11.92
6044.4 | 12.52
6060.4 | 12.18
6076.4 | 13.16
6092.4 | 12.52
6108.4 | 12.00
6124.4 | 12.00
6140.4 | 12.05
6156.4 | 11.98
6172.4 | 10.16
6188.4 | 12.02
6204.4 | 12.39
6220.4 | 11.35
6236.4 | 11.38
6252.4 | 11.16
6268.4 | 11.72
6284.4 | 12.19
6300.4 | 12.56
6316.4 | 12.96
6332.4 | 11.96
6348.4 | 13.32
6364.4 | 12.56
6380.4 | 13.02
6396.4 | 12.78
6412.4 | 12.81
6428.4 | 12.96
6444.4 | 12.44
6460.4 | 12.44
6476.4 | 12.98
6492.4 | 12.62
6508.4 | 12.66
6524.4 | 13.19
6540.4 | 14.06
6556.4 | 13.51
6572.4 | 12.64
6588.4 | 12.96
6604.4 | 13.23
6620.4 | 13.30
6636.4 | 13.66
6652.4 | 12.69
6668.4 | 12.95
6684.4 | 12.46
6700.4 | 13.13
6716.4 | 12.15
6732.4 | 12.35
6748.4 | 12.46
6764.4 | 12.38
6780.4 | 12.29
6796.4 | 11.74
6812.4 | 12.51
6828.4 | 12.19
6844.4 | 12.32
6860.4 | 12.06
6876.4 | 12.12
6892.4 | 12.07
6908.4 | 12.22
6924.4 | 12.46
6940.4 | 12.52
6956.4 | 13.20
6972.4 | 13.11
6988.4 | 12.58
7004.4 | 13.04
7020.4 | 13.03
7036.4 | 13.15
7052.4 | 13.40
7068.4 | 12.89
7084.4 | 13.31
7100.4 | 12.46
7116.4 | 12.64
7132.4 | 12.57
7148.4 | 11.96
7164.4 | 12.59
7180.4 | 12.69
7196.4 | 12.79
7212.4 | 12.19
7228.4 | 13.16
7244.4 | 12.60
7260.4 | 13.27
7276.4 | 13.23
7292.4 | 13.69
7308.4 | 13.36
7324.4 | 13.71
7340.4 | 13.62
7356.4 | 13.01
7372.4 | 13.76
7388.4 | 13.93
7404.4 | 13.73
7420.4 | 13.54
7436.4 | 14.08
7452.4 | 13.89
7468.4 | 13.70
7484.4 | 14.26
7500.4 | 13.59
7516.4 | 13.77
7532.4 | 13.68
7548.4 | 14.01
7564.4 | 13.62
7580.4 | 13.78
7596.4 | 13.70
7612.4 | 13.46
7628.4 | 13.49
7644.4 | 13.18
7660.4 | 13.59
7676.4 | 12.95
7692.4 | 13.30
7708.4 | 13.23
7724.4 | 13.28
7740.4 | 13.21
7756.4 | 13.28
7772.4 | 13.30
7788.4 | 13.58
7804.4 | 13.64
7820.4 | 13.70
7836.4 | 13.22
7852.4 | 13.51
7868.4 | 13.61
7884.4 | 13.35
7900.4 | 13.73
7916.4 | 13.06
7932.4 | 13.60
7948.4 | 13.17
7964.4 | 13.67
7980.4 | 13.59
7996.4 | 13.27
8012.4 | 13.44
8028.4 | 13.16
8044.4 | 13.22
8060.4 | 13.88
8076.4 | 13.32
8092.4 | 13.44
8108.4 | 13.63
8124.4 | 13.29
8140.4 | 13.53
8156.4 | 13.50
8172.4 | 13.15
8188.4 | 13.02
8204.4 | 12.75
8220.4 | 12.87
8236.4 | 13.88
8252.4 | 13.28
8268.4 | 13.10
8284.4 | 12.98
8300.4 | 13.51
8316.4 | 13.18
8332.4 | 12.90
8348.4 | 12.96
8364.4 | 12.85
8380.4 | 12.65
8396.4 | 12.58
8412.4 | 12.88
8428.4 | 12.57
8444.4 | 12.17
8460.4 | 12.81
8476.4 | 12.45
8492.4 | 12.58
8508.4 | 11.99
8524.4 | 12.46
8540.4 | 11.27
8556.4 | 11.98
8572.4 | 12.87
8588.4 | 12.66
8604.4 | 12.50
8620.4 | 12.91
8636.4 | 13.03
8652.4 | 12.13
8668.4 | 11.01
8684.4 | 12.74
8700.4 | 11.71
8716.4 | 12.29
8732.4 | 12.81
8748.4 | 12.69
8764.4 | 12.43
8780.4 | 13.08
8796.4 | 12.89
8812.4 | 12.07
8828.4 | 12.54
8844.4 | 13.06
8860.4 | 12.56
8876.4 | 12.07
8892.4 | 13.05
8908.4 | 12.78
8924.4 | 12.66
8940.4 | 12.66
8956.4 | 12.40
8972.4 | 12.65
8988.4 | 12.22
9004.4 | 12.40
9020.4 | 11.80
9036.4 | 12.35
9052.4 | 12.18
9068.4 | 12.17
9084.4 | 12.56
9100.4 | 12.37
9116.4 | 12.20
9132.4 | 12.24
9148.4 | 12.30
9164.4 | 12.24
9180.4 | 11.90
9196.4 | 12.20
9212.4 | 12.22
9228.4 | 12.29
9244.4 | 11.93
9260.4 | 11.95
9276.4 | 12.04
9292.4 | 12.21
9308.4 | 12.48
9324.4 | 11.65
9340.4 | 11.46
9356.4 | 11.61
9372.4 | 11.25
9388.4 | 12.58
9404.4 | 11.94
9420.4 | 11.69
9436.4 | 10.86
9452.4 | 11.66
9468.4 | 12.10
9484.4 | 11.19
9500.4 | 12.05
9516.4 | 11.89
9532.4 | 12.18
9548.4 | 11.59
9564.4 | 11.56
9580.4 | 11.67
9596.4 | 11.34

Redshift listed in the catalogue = 0.00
